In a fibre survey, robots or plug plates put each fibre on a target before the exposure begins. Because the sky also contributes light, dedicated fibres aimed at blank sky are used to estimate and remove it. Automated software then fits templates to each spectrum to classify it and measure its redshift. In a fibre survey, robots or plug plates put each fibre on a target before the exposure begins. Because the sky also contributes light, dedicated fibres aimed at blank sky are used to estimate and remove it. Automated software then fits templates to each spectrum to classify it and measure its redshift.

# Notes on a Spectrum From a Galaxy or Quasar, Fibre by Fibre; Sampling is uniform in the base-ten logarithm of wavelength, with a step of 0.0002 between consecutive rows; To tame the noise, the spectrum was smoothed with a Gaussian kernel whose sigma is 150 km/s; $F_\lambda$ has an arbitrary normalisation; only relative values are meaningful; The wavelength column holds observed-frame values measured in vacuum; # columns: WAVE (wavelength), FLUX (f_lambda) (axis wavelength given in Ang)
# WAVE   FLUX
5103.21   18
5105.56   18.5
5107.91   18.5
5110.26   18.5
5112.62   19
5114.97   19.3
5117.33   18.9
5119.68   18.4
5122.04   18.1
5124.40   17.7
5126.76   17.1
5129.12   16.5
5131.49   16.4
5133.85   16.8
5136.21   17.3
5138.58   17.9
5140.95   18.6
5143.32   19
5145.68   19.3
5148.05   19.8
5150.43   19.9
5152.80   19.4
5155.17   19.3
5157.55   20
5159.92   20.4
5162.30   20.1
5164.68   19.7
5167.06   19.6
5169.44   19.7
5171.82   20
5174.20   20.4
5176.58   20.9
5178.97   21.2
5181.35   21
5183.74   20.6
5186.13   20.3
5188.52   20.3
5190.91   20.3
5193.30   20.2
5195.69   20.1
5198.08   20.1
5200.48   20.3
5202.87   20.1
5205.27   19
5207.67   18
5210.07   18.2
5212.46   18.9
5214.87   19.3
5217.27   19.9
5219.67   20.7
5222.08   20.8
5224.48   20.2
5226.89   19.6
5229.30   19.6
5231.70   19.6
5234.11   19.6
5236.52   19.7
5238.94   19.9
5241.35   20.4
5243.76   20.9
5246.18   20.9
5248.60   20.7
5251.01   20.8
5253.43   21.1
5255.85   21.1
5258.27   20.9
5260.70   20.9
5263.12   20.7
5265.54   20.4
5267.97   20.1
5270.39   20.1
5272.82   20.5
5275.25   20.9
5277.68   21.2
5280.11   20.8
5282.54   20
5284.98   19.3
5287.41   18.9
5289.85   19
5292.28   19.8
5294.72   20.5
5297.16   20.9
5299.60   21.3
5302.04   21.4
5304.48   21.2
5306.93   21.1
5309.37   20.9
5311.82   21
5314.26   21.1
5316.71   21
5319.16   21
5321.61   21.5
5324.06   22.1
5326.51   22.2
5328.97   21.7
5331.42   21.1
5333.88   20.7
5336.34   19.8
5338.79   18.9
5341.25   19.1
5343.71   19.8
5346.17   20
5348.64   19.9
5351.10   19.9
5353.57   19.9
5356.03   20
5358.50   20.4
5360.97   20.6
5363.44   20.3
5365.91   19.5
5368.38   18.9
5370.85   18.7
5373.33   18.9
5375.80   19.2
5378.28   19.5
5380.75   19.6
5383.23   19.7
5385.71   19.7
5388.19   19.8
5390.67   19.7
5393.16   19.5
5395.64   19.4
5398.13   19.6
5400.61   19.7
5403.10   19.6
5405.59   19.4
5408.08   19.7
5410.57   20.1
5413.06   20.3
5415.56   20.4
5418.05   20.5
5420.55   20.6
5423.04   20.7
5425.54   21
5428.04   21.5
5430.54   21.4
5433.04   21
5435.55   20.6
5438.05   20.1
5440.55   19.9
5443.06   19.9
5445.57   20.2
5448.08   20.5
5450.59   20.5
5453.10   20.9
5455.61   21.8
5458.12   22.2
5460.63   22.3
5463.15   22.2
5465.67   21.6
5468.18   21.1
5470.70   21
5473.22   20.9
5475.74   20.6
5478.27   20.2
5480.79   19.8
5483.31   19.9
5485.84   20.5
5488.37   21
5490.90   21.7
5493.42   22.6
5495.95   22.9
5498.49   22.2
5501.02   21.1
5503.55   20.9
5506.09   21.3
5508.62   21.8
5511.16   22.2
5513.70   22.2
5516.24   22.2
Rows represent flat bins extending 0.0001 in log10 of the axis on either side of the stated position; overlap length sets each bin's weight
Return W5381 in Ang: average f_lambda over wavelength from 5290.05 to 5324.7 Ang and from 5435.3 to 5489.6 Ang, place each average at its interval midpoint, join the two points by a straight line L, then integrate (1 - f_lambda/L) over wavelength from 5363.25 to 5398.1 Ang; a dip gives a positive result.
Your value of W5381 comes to 2.4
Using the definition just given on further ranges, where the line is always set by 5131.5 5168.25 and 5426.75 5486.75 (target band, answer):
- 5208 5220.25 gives 0.12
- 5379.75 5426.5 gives 1.37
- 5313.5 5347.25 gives -1.00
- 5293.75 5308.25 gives -0.82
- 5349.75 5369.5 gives 0.34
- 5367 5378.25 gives 0.76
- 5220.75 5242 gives -0.43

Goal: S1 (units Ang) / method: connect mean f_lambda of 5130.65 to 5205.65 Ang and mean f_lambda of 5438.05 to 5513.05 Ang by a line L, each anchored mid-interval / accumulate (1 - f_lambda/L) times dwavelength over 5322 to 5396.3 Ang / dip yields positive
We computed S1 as 2.2 Ang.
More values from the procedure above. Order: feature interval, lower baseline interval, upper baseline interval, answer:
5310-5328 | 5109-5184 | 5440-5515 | -1.08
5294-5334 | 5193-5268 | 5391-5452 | -2.16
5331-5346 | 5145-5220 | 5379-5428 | 0.09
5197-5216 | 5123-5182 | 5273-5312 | 0.39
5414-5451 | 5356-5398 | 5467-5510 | -0.40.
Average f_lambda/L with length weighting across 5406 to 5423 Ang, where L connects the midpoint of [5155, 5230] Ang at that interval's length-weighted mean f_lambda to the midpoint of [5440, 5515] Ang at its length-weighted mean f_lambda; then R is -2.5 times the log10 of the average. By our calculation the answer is 0.04 mag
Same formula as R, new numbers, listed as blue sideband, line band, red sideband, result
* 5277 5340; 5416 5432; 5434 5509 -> 0.00 mag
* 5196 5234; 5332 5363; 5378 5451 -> 0.00 mag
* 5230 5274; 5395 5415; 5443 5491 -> 0.06 mag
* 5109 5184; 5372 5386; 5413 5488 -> 0.05 mag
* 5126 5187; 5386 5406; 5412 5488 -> 0.05 mag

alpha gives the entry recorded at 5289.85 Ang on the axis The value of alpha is 19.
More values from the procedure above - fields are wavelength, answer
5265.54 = 20.4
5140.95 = 18.6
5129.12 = 16.5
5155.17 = 19.3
